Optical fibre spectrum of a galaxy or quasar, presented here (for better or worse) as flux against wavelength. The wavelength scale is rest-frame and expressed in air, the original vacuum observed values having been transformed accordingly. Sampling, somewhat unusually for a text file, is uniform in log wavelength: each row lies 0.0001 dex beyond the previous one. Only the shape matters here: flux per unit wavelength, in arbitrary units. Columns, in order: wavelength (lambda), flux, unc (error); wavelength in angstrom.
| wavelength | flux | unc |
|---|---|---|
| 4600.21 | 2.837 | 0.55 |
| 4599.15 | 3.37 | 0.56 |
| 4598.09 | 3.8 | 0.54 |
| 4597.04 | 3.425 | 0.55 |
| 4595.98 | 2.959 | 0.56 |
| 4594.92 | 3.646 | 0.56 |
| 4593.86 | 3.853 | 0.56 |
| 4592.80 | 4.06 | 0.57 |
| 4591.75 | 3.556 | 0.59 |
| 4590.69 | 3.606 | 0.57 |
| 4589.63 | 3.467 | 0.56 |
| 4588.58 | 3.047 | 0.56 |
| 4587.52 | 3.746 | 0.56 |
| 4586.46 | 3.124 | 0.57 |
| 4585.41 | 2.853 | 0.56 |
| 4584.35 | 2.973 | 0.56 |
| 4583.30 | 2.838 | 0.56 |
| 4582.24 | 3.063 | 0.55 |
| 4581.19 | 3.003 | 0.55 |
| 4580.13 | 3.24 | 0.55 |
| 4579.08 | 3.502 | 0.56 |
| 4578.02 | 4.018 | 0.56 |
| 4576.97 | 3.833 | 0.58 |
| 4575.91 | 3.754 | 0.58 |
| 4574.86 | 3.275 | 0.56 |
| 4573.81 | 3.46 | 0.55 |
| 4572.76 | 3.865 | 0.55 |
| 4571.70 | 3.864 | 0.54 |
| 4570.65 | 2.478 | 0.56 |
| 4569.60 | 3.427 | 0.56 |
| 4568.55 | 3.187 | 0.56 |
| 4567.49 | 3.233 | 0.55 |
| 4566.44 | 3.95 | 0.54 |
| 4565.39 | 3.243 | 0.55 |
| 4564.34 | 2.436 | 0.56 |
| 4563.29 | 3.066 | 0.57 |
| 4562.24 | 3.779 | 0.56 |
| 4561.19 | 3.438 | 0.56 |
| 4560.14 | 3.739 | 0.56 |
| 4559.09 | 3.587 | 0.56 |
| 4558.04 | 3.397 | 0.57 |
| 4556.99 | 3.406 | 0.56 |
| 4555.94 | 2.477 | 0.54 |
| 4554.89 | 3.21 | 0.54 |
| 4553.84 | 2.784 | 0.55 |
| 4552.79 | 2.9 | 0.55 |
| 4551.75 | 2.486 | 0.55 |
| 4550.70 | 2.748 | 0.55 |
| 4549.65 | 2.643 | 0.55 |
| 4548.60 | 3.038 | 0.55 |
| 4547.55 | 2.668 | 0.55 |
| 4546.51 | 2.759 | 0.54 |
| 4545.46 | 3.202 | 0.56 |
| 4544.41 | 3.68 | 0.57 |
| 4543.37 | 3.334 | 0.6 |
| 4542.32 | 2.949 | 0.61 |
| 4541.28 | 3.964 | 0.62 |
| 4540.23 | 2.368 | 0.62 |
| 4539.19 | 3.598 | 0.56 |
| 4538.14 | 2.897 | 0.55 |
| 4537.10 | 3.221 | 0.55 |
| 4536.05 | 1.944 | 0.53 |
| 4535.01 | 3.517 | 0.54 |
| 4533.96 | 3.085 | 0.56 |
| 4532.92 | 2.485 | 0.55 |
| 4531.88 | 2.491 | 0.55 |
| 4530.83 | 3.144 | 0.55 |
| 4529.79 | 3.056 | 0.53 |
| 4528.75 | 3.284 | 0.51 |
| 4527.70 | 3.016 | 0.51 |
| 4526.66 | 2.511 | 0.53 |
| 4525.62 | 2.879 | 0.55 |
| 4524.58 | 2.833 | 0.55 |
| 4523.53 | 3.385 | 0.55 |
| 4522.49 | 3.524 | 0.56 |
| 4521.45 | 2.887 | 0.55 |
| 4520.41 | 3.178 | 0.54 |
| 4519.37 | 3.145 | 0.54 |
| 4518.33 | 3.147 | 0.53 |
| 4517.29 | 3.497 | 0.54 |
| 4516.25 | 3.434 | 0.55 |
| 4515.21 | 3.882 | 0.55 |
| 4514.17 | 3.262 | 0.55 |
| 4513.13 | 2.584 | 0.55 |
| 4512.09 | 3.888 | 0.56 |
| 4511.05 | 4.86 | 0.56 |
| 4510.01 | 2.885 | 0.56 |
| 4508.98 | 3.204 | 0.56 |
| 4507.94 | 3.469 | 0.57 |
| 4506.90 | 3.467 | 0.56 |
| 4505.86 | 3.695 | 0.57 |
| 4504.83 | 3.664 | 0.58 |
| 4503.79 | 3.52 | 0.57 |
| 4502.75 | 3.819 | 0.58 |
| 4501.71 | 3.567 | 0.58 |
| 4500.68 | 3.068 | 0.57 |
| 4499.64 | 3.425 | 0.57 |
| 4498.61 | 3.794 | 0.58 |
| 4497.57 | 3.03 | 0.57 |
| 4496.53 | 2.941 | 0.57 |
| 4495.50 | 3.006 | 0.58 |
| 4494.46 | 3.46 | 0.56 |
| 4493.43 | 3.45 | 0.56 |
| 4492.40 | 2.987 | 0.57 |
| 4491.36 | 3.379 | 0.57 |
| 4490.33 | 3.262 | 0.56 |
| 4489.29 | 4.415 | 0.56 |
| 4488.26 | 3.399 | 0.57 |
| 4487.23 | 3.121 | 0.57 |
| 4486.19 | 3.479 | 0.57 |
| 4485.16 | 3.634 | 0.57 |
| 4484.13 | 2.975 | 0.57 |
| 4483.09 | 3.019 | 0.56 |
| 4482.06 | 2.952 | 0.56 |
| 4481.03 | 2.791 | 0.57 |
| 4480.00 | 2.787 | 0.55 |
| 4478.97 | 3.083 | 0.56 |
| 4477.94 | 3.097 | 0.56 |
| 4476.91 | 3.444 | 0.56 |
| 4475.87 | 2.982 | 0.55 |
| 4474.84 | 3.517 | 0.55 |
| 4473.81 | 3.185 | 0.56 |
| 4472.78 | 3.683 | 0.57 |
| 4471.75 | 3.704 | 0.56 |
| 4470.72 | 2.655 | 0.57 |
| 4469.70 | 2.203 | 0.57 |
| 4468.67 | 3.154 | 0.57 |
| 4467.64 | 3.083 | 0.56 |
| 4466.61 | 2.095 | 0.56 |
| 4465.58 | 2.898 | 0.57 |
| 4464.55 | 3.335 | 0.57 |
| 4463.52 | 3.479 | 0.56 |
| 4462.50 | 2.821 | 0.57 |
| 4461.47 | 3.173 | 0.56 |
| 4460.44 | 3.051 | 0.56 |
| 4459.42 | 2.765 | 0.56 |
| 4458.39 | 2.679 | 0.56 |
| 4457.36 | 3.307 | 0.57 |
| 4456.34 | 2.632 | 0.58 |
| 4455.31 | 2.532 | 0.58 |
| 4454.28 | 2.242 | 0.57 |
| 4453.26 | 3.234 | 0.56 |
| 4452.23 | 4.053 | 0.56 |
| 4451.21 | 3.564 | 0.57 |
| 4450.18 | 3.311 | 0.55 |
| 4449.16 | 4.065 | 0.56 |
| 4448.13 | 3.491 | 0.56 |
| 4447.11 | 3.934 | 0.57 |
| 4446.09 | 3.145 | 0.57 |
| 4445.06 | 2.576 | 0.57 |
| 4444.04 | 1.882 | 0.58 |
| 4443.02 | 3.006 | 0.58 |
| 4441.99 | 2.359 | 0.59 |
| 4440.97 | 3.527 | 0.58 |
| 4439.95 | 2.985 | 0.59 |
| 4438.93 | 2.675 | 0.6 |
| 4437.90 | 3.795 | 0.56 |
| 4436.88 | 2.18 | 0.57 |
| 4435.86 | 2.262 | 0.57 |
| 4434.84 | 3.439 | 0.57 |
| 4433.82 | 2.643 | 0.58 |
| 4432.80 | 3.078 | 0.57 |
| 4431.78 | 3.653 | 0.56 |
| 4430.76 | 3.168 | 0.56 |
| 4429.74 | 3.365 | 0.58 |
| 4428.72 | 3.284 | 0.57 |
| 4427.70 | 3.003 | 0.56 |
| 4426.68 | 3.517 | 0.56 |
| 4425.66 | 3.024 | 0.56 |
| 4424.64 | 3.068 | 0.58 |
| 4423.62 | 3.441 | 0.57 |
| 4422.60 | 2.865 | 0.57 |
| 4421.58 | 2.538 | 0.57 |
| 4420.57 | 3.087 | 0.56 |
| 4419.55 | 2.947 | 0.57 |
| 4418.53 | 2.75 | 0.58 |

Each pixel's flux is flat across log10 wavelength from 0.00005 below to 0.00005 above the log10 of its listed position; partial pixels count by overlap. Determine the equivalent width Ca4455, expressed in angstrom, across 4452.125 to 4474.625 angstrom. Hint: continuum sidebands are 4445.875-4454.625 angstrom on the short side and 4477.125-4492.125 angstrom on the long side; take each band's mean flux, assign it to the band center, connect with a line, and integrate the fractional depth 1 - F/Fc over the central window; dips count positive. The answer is 2.7 angstrom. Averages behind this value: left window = 3.49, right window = 3.24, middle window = 2.99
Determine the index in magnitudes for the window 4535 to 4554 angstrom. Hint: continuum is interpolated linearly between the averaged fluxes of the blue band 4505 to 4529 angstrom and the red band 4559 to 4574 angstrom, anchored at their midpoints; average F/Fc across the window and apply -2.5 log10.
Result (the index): 0.13 mag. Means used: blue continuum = 3.31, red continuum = 3.38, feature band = 2.97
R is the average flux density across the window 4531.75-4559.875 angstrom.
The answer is 3.01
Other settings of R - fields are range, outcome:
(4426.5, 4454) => 3.14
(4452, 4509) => 3.19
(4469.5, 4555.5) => 3.19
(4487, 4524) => 3.41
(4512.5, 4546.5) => 3.1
